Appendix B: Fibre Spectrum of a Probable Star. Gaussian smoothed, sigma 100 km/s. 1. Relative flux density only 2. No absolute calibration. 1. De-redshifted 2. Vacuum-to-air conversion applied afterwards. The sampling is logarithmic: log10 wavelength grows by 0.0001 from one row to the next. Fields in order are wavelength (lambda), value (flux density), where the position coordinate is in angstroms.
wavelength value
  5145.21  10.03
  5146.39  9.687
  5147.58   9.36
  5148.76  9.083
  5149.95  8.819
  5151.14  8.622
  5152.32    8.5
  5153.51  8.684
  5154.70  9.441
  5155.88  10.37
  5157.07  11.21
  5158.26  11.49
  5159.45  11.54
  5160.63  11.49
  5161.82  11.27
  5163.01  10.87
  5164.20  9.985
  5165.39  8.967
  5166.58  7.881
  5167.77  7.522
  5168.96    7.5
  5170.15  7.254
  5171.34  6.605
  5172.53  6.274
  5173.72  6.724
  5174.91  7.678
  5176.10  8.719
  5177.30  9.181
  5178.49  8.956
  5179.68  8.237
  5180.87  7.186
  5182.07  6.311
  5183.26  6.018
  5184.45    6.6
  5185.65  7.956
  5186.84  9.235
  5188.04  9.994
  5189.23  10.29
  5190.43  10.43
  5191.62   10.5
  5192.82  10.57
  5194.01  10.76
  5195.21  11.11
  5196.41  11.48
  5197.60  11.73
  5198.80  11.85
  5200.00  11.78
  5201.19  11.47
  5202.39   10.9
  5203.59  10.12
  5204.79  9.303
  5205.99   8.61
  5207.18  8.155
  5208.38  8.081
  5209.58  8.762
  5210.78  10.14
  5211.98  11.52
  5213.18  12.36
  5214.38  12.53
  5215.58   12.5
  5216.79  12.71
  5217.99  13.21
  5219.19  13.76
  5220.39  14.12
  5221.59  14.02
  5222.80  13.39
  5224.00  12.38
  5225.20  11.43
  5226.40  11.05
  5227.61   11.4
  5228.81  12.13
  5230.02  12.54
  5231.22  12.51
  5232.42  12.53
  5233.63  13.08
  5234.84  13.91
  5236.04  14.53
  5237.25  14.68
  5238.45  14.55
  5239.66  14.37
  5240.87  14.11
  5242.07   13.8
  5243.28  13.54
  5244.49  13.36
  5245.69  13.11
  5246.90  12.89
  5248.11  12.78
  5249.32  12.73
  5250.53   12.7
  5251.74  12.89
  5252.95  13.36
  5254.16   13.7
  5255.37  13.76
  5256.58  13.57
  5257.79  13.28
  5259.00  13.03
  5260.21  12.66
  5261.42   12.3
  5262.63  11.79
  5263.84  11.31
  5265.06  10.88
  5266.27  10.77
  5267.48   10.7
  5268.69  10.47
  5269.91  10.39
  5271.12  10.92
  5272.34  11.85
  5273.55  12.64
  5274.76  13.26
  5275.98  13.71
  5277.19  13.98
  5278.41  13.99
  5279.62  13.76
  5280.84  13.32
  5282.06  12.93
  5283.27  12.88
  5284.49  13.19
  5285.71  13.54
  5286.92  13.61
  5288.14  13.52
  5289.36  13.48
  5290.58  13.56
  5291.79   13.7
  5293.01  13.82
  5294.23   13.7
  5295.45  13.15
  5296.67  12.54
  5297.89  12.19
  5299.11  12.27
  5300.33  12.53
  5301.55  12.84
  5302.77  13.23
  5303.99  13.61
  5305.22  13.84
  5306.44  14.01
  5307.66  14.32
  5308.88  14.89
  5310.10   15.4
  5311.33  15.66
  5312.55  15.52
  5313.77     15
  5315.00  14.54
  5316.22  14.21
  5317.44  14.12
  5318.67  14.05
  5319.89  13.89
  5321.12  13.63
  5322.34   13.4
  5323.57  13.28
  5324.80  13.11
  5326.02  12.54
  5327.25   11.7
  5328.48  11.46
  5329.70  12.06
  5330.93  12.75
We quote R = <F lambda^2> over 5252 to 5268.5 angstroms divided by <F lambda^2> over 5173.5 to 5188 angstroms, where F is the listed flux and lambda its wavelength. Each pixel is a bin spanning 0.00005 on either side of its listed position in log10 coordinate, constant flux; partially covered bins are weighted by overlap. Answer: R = 1.62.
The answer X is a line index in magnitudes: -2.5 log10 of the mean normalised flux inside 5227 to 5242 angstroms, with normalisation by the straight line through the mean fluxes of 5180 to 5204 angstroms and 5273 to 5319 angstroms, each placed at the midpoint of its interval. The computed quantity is -0.17 mag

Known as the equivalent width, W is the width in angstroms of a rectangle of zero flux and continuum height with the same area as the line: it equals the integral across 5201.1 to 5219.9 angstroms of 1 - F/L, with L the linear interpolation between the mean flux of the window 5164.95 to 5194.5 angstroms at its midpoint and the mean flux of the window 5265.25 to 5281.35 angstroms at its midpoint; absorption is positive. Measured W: -2.50 angstroms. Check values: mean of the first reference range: 8.28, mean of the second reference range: 12.3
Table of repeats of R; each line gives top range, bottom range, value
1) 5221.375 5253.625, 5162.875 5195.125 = 1.58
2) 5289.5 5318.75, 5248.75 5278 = 1.14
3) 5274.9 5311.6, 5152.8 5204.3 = 1.51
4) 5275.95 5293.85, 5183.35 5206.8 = 1.38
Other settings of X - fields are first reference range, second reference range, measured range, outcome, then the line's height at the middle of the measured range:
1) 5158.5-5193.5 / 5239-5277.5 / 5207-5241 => -0.13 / 11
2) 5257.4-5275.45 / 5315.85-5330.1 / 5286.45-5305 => -0.06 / 12.5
